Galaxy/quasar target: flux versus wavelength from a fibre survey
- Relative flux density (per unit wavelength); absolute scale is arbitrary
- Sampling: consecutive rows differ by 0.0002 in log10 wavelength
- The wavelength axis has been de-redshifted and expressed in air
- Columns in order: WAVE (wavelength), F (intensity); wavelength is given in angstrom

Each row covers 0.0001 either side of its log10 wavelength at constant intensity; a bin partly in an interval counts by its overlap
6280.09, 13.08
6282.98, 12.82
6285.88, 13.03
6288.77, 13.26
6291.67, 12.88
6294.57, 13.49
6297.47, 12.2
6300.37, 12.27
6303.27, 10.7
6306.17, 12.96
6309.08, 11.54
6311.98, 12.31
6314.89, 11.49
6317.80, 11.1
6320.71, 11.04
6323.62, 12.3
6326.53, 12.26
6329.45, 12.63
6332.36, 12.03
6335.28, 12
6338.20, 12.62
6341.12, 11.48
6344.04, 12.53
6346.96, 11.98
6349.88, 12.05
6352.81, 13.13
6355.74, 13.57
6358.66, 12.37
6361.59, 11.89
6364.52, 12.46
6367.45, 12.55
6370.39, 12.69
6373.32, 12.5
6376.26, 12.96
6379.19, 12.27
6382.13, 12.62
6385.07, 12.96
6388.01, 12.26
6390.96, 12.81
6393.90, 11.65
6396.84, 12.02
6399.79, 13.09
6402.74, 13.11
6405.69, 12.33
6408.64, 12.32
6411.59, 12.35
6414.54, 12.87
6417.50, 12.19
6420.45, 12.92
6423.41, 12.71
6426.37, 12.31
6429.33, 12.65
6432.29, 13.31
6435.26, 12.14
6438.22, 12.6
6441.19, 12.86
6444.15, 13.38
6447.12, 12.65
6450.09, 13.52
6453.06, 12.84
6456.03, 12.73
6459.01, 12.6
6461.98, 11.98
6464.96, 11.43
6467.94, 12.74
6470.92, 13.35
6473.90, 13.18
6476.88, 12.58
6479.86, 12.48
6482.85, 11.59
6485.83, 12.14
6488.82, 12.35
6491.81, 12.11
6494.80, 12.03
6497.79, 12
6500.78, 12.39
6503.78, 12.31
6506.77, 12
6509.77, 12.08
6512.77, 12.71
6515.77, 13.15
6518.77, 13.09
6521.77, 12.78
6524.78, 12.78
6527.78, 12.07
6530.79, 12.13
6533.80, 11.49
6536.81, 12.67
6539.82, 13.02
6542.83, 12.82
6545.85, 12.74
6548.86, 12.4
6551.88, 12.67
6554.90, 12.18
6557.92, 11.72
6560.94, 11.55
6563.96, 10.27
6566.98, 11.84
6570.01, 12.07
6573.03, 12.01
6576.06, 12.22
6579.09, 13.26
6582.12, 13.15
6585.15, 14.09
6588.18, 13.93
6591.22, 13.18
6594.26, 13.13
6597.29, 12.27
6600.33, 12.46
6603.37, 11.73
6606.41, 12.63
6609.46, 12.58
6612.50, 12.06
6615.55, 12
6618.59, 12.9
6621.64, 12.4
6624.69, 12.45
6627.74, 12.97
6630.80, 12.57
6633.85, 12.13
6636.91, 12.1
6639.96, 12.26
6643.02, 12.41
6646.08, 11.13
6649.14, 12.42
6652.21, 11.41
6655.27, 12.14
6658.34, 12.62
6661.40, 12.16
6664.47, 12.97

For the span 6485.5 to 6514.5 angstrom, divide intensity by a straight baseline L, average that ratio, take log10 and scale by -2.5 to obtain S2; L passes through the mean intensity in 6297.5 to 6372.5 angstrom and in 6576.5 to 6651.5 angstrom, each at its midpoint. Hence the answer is 0.02 mag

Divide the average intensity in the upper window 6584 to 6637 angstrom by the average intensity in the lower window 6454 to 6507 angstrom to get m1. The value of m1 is 1.02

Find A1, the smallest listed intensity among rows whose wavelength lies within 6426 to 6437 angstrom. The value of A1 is 12.14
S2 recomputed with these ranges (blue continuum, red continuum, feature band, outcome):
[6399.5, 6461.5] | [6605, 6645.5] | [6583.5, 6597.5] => -0.08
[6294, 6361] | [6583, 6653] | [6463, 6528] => -0.01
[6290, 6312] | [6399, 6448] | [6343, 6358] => -0.02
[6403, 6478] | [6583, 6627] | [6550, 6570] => 0.09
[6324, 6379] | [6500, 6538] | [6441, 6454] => -0.06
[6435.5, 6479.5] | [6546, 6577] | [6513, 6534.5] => -0.03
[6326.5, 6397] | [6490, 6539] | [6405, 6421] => -0.01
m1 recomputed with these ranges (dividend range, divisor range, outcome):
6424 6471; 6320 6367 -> 1.03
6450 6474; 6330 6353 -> 1.04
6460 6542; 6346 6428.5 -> 0.99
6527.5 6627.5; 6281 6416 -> 1.00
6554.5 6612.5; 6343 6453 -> 0.99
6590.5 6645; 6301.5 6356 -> 1.03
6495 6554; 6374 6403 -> 0.99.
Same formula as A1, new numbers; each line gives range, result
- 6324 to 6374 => 11.48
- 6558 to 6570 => 10.27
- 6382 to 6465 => 11.43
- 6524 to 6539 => 11.49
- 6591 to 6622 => 11.73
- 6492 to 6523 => 12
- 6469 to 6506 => 11.59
